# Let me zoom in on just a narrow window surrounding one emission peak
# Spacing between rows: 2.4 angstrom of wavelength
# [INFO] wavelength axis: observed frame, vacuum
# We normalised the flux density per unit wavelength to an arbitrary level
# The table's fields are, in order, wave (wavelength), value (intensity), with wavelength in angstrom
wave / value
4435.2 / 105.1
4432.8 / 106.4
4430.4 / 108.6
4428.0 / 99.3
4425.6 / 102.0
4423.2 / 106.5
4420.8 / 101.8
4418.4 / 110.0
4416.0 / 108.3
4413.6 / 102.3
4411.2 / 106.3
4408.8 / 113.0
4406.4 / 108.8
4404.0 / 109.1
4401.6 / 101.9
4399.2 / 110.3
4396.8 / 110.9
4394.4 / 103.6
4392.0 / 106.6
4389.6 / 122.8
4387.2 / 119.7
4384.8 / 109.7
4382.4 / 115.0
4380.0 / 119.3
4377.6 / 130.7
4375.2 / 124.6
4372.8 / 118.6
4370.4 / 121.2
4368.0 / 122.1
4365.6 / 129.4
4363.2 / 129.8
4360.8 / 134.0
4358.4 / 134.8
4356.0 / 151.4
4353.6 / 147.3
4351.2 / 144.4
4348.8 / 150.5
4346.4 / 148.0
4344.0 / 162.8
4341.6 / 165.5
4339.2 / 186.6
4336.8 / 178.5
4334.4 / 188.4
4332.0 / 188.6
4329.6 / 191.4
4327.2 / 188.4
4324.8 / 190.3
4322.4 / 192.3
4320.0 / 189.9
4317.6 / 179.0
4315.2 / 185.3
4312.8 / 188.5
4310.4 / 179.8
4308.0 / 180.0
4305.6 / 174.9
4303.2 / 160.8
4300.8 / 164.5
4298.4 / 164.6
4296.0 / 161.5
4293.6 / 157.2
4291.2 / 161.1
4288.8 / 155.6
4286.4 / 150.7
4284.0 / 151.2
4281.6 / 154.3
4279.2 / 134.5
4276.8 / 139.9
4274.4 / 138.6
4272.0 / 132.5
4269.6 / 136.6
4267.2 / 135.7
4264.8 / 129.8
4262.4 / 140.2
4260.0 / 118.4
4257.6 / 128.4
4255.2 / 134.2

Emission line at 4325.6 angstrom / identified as C IV 1549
